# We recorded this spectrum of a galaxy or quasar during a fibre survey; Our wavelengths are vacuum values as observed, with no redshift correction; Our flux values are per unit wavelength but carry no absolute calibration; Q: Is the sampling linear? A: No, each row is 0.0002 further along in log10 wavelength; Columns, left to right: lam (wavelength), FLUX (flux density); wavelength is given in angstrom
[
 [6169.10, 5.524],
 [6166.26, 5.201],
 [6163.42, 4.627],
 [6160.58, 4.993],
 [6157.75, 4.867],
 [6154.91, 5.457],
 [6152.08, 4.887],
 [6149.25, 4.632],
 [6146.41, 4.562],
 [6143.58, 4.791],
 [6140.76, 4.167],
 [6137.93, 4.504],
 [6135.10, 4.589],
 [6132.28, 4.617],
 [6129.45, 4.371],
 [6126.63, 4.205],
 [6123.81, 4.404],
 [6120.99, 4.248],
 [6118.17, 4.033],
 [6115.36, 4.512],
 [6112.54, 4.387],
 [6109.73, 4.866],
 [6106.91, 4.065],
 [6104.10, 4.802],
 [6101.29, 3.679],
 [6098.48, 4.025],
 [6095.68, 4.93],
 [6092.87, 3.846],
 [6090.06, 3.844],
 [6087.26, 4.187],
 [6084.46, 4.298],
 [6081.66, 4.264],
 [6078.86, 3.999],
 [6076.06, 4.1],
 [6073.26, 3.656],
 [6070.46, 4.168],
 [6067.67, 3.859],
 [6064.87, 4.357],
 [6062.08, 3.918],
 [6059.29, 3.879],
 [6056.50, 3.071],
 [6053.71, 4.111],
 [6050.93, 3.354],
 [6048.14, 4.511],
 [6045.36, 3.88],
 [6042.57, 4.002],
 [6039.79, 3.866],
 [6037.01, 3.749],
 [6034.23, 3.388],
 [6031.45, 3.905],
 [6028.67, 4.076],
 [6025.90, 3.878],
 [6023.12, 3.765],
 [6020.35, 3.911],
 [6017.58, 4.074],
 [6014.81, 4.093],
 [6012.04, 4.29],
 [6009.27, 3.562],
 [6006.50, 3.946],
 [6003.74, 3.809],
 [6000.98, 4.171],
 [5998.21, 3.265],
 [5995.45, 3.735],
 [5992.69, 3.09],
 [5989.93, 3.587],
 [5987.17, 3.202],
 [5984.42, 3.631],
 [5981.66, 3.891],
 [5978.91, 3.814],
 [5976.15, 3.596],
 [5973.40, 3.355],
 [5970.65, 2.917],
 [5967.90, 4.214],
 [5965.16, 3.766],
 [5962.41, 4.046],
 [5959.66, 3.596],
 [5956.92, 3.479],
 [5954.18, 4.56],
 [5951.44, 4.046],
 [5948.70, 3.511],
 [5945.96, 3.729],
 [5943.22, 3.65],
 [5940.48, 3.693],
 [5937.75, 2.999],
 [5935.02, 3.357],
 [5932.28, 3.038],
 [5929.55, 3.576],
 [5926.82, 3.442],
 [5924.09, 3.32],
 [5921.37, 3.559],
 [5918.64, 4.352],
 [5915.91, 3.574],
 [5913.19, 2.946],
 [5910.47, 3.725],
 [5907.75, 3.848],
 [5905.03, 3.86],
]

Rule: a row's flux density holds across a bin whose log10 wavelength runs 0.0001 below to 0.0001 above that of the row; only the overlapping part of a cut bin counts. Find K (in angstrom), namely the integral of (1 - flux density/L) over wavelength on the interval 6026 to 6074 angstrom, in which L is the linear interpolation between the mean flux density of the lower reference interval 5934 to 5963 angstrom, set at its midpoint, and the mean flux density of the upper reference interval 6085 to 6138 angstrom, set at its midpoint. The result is 2.5 angstrom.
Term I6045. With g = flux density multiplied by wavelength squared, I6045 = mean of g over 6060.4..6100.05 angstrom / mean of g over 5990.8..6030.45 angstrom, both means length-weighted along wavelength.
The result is 1.1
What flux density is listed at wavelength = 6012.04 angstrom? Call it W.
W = 4.29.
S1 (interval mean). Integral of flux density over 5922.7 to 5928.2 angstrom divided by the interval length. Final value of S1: 3.39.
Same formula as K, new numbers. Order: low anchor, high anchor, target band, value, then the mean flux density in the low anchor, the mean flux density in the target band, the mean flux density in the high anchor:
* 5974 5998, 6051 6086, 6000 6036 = -2.0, 3.55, 3.91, 3.95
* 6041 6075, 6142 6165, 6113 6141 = 1.3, 3.9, 4.37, 4.85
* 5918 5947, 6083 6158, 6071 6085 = 0.5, 3.5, 4.05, 4.43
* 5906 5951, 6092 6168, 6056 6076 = 1.5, 3.53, 3.89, 4.54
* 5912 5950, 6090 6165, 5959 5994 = 1.1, 3.48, 3.59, 4.49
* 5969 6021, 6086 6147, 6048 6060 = 0.9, 3.68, 3.7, 4.35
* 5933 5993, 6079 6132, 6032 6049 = 0.4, 3.63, 3.88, 4.28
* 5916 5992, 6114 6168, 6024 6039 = 0.9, 3.62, 3.8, 4.62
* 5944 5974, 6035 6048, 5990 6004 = 0.8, 3.76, 3.6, 3.91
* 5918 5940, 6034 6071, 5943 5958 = -1.4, 3.44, 3.85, 3.87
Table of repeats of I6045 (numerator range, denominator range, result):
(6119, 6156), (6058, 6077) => 1.17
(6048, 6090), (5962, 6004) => 1.13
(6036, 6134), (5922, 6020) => 1.17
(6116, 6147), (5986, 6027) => 1.22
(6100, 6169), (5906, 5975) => 1.35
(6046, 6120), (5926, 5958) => 1.20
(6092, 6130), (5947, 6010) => 1.22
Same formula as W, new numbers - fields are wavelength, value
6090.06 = 3.844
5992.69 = 3.09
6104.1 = 4.802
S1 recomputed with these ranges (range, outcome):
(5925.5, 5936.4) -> 3.35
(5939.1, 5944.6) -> 3.67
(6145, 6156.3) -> 4.88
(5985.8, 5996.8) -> 3.4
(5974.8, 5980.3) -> 3.7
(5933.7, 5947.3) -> 3.49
